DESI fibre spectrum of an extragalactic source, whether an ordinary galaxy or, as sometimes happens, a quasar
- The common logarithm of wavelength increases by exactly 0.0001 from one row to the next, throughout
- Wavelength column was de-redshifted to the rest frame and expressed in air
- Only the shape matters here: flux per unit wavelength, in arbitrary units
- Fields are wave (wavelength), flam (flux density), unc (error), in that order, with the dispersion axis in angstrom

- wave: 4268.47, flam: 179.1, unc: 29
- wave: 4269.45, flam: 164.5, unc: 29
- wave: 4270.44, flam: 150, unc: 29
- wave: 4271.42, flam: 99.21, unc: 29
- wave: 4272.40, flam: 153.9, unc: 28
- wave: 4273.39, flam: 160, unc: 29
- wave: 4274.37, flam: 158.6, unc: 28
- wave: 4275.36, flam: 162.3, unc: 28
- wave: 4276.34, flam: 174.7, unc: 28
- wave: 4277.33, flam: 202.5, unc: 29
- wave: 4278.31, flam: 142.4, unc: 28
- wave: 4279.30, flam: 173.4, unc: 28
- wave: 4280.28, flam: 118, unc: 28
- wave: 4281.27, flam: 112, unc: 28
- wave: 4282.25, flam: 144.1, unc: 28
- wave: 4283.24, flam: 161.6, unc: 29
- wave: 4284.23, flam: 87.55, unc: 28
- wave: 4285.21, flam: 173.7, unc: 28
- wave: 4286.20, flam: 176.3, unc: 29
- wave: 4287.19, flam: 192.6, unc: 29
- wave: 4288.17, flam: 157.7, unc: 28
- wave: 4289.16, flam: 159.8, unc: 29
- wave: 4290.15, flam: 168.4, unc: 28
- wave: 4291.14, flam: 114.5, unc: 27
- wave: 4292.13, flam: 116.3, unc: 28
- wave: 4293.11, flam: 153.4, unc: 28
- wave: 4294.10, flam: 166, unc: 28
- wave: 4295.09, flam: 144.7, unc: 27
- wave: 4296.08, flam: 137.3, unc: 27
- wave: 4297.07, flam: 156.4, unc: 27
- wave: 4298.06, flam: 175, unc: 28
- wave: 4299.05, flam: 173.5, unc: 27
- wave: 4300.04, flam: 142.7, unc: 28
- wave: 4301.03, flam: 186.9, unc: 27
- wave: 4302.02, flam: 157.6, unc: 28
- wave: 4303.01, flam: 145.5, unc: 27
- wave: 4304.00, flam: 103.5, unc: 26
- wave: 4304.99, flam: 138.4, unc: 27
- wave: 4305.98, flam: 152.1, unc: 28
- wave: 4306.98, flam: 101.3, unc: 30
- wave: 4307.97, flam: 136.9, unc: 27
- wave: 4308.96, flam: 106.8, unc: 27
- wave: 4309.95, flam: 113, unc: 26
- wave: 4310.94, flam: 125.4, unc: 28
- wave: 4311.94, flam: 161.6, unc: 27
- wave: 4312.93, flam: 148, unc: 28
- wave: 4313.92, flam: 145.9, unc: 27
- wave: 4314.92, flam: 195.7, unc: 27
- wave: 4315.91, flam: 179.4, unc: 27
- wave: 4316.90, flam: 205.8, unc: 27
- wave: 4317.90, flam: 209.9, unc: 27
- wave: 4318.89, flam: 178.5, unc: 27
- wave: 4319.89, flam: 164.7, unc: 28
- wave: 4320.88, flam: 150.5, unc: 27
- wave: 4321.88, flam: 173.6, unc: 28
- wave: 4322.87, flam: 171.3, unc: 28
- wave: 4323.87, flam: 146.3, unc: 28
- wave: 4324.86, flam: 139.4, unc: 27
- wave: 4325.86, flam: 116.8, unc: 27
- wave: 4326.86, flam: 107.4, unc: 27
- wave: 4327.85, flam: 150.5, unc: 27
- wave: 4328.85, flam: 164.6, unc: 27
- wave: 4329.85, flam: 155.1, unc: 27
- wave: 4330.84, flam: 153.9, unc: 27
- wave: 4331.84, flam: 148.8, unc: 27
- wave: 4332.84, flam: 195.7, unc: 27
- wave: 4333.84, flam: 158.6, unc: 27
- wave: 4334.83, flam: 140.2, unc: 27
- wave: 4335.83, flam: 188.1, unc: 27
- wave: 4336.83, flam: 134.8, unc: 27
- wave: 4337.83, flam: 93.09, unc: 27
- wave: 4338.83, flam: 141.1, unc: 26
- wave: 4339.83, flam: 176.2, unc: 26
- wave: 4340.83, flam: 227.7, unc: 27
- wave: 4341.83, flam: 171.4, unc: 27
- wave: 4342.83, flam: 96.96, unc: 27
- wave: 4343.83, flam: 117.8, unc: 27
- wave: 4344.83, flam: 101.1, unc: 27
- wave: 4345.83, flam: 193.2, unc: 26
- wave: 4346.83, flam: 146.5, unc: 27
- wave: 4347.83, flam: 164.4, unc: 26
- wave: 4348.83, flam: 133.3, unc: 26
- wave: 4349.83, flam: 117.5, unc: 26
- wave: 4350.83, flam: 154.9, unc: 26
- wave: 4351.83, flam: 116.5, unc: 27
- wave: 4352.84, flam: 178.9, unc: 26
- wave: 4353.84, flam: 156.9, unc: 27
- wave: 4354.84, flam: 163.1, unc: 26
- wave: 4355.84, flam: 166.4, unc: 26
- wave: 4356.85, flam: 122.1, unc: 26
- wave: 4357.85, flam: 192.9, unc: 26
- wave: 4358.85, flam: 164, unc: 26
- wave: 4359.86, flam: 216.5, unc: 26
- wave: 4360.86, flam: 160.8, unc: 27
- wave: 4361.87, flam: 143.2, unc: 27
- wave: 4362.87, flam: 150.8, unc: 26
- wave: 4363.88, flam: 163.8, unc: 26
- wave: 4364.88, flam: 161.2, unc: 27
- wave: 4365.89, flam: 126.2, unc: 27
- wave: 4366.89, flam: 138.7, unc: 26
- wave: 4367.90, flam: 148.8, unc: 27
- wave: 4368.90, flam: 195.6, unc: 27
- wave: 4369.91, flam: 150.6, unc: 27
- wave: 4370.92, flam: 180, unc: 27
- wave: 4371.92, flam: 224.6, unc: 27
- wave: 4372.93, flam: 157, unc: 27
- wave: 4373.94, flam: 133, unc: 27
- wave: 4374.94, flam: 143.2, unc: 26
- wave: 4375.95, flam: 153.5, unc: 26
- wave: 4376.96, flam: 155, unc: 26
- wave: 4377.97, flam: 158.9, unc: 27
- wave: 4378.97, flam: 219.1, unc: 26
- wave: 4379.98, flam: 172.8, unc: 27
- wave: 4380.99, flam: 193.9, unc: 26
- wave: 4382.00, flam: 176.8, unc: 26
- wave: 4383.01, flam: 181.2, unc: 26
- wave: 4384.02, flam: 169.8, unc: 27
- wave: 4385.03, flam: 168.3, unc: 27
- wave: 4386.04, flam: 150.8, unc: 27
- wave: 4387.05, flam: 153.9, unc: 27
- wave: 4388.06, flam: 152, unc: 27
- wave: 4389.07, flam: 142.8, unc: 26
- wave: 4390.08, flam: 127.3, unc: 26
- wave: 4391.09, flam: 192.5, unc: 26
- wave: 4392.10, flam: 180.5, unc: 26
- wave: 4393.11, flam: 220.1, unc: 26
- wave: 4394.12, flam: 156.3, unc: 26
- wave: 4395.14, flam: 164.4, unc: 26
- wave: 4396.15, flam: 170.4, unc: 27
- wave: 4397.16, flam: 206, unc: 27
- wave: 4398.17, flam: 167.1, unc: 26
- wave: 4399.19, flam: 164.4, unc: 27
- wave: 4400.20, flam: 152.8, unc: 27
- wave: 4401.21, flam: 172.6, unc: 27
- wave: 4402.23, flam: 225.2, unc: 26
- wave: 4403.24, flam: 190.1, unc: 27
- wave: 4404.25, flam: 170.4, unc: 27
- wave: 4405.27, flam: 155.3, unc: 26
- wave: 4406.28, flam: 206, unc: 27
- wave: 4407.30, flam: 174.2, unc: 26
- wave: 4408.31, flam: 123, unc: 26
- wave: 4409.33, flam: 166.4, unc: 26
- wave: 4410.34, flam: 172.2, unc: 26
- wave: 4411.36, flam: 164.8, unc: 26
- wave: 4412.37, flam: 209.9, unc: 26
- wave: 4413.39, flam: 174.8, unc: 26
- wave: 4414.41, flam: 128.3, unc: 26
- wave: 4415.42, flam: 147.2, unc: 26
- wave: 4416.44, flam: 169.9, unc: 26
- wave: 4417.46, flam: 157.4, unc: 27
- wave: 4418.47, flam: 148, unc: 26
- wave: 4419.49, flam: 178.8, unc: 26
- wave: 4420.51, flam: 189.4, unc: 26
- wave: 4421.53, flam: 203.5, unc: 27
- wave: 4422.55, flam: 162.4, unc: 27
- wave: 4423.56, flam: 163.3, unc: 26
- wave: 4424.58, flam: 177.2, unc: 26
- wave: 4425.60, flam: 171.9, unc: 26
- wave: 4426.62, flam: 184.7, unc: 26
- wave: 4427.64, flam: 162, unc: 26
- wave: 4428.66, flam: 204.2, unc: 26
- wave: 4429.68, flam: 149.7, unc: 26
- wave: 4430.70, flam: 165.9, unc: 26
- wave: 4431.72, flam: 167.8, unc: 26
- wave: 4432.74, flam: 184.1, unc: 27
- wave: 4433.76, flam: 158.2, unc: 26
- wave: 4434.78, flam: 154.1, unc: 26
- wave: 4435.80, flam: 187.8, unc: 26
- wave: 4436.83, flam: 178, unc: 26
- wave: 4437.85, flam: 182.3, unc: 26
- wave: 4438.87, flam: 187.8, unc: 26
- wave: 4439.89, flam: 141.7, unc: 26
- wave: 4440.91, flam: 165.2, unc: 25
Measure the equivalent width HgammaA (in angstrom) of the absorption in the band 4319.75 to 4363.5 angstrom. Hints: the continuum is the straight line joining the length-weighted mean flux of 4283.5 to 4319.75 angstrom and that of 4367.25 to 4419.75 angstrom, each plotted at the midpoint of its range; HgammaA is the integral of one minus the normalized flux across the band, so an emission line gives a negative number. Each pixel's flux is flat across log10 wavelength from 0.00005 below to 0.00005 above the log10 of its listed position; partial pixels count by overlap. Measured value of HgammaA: 1.9 angstrom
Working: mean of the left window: 153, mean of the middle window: 153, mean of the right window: 169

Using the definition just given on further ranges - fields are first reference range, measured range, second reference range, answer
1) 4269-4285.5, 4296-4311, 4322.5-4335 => 0.8 angstrom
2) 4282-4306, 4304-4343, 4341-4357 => -1.1 angstrom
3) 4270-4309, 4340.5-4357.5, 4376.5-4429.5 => 1.3 angstrom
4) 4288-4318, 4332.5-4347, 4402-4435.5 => 0.5 angstrom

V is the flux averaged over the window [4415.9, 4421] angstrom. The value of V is 168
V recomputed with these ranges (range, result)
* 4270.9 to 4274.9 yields 143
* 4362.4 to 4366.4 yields 150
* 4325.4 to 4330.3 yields 139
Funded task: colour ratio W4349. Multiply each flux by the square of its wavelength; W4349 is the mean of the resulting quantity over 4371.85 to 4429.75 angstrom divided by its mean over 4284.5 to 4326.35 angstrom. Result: 1.2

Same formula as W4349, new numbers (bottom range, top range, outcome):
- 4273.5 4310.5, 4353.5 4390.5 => 1.14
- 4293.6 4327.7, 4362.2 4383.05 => 1.12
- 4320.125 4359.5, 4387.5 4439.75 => 1.17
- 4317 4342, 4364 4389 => 1.06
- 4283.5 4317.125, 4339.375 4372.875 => 1.09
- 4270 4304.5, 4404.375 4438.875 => 1.20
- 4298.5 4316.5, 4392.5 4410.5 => 1.26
